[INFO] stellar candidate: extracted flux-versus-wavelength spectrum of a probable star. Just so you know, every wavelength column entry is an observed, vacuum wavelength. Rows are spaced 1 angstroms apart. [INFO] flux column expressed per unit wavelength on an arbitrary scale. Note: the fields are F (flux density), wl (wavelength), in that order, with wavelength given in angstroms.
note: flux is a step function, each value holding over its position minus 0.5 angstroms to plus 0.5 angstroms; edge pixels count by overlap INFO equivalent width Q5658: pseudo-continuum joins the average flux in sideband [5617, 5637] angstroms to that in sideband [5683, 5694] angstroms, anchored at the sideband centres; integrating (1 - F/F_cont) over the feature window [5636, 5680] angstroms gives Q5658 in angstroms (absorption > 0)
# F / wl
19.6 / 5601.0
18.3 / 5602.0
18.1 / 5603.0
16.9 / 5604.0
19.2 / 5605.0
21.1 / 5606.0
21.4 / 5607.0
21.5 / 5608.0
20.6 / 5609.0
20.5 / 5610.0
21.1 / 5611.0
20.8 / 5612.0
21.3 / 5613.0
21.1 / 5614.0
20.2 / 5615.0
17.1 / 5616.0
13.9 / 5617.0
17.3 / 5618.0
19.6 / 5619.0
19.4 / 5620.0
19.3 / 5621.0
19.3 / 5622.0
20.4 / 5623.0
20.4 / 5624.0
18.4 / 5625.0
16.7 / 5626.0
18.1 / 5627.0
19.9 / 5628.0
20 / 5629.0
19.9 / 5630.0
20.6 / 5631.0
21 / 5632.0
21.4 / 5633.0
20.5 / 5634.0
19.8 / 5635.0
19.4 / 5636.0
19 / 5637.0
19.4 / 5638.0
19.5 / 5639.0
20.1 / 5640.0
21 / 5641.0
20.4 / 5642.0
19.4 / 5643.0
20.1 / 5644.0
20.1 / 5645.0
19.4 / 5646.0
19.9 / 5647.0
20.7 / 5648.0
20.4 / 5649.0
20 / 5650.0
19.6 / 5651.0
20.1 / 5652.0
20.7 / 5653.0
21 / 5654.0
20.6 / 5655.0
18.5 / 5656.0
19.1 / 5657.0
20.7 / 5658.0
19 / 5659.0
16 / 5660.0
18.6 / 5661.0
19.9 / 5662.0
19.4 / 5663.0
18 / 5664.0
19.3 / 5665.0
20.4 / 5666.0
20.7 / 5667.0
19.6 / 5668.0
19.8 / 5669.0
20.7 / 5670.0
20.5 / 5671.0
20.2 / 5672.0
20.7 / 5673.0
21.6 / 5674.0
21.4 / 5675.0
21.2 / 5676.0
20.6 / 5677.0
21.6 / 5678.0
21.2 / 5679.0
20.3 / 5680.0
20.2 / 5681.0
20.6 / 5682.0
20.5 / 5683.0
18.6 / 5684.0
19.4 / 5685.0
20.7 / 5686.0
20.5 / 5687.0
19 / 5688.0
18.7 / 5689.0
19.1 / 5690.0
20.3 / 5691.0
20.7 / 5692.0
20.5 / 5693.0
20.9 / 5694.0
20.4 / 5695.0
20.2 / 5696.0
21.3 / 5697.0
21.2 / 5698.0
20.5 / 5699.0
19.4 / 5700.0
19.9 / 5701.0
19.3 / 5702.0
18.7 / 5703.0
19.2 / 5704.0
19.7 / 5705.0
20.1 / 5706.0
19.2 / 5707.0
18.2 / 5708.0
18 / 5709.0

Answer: -0.86 angstroms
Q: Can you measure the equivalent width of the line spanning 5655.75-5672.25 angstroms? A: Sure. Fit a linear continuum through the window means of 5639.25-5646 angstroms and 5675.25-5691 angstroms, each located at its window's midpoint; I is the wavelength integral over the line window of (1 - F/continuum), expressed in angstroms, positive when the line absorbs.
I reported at 0.6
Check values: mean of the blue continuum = 20.1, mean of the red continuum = 20.2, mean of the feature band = 19.4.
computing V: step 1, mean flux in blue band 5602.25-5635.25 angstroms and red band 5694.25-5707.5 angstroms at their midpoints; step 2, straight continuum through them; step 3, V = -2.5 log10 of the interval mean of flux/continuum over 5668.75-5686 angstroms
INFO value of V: -0.038 mag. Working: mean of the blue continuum 19.6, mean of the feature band 20.6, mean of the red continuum 19.9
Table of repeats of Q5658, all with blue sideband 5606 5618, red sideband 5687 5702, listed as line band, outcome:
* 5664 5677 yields -0.2 angstroms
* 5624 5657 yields 0.2 angstroms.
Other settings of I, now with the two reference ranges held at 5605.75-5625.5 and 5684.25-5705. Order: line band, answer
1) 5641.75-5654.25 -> -0.19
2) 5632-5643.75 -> -0.15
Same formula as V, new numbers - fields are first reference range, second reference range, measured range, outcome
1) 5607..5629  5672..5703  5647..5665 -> 0.02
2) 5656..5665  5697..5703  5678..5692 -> -0.02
